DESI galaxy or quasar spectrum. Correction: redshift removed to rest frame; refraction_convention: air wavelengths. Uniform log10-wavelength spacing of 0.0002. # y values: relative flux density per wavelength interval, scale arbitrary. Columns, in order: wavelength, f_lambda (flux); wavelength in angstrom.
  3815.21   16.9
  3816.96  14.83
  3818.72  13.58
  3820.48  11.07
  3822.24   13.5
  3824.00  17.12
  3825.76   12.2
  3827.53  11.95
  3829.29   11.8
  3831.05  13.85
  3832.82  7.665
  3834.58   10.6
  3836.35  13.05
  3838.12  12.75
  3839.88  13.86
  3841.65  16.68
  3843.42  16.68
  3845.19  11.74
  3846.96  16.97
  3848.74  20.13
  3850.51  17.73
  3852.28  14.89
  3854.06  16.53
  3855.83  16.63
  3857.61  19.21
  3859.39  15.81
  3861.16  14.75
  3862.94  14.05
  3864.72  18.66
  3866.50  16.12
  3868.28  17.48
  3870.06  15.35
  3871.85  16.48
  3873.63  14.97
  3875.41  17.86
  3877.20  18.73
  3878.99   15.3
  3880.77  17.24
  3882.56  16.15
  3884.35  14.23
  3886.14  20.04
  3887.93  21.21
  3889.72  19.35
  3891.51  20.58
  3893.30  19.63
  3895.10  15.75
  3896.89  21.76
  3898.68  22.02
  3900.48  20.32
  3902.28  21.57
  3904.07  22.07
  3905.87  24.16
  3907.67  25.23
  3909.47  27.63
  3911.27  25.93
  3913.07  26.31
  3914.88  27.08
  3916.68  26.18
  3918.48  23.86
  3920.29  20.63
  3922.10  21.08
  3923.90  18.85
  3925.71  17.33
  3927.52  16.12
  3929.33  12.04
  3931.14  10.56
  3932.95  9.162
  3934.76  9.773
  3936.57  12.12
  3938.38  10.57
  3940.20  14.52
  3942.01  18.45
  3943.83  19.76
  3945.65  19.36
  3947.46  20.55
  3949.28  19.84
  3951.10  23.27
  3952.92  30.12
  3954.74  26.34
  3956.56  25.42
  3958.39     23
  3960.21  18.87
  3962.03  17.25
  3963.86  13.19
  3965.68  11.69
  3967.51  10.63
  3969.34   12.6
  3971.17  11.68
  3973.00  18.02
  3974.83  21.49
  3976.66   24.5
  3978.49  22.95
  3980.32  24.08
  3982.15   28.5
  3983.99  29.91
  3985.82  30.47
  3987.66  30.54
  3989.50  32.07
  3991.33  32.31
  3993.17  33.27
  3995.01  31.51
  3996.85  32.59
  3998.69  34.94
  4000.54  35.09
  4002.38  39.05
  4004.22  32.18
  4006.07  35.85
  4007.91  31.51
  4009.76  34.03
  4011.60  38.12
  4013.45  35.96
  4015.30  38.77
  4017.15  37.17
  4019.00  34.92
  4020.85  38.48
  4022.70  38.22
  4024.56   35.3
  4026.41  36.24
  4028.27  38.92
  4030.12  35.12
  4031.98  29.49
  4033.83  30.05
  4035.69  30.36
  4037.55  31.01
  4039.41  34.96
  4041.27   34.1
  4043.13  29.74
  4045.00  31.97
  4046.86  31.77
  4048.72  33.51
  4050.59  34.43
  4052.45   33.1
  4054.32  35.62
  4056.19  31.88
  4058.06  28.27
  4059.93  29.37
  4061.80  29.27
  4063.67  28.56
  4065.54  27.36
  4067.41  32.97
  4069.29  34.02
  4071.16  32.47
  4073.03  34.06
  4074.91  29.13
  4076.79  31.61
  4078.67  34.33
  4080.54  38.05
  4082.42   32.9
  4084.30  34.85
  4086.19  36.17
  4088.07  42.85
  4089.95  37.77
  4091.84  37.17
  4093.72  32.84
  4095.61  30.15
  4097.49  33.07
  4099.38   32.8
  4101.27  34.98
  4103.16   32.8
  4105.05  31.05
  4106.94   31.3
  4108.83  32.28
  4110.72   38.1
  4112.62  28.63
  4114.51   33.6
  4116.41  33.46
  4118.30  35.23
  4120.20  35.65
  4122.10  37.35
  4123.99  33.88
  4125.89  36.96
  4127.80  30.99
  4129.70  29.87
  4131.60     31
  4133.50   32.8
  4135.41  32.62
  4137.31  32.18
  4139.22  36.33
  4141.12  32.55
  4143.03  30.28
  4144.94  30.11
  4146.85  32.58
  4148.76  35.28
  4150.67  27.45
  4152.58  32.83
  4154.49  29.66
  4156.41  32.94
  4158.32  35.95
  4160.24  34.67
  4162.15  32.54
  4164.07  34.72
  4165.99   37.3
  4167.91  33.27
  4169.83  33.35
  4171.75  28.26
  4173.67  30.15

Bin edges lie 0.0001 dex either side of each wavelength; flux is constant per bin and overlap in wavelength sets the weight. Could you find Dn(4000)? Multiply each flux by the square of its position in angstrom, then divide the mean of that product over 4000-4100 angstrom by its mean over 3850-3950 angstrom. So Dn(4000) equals 1.98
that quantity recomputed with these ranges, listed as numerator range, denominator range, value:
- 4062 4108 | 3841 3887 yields 2.26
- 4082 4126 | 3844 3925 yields 1.98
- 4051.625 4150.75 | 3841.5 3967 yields 1.96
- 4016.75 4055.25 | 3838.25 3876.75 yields 2.28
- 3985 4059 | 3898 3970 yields 1.83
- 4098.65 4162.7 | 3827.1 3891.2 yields 2.38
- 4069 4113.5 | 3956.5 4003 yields 1.44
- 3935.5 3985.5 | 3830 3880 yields 1.34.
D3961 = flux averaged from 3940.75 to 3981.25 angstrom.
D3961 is 19.6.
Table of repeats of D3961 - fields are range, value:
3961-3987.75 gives 20.2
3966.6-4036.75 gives 30.7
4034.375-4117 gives 32.9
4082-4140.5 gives 33.9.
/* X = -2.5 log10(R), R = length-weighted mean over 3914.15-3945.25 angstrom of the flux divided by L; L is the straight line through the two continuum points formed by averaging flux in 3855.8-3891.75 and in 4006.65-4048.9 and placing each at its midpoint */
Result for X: 0.339 mag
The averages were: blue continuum 17.1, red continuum 34.4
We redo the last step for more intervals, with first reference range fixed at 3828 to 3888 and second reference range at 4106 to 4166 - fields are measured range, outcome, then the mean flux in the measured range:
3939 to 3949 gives 0.148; 18.4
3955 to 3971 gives 0.304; 16.7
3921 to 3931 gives 0.193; 16.6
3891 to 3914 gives -0.217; 22.6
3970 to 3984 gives 0.057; 22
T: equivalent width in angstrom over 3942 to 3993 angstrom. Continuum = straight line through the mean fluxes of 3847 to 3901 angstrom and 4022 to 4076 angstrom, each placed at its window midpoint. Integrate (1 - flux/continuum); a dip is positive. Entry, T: 6.7 angstrom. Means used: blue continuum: 17.6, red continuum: 32.4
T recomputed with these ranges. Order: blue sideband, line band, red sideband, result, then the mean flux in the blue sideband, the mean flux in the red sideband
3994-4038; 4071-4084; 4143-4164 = 0.15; 34.8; 32.4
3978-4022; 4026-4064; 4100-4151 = 1.01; 33.2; 33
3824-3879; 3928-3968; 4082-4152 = 8.69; 15.2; 33.5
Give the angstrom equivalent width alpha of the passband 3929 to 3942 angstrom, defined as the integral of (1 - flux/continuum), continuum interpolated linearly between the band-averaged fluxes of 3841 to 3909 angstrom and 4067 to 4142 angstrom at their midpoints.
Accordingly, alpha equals 6.2 angstrom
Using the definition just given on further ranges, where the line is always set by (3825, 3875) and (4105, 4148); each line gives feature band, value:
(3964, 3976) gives 4.4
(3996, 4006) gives -4.0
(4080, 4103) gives -3.3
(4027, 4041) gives -3.1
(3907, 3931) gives -2.9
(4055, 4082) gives -2.1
